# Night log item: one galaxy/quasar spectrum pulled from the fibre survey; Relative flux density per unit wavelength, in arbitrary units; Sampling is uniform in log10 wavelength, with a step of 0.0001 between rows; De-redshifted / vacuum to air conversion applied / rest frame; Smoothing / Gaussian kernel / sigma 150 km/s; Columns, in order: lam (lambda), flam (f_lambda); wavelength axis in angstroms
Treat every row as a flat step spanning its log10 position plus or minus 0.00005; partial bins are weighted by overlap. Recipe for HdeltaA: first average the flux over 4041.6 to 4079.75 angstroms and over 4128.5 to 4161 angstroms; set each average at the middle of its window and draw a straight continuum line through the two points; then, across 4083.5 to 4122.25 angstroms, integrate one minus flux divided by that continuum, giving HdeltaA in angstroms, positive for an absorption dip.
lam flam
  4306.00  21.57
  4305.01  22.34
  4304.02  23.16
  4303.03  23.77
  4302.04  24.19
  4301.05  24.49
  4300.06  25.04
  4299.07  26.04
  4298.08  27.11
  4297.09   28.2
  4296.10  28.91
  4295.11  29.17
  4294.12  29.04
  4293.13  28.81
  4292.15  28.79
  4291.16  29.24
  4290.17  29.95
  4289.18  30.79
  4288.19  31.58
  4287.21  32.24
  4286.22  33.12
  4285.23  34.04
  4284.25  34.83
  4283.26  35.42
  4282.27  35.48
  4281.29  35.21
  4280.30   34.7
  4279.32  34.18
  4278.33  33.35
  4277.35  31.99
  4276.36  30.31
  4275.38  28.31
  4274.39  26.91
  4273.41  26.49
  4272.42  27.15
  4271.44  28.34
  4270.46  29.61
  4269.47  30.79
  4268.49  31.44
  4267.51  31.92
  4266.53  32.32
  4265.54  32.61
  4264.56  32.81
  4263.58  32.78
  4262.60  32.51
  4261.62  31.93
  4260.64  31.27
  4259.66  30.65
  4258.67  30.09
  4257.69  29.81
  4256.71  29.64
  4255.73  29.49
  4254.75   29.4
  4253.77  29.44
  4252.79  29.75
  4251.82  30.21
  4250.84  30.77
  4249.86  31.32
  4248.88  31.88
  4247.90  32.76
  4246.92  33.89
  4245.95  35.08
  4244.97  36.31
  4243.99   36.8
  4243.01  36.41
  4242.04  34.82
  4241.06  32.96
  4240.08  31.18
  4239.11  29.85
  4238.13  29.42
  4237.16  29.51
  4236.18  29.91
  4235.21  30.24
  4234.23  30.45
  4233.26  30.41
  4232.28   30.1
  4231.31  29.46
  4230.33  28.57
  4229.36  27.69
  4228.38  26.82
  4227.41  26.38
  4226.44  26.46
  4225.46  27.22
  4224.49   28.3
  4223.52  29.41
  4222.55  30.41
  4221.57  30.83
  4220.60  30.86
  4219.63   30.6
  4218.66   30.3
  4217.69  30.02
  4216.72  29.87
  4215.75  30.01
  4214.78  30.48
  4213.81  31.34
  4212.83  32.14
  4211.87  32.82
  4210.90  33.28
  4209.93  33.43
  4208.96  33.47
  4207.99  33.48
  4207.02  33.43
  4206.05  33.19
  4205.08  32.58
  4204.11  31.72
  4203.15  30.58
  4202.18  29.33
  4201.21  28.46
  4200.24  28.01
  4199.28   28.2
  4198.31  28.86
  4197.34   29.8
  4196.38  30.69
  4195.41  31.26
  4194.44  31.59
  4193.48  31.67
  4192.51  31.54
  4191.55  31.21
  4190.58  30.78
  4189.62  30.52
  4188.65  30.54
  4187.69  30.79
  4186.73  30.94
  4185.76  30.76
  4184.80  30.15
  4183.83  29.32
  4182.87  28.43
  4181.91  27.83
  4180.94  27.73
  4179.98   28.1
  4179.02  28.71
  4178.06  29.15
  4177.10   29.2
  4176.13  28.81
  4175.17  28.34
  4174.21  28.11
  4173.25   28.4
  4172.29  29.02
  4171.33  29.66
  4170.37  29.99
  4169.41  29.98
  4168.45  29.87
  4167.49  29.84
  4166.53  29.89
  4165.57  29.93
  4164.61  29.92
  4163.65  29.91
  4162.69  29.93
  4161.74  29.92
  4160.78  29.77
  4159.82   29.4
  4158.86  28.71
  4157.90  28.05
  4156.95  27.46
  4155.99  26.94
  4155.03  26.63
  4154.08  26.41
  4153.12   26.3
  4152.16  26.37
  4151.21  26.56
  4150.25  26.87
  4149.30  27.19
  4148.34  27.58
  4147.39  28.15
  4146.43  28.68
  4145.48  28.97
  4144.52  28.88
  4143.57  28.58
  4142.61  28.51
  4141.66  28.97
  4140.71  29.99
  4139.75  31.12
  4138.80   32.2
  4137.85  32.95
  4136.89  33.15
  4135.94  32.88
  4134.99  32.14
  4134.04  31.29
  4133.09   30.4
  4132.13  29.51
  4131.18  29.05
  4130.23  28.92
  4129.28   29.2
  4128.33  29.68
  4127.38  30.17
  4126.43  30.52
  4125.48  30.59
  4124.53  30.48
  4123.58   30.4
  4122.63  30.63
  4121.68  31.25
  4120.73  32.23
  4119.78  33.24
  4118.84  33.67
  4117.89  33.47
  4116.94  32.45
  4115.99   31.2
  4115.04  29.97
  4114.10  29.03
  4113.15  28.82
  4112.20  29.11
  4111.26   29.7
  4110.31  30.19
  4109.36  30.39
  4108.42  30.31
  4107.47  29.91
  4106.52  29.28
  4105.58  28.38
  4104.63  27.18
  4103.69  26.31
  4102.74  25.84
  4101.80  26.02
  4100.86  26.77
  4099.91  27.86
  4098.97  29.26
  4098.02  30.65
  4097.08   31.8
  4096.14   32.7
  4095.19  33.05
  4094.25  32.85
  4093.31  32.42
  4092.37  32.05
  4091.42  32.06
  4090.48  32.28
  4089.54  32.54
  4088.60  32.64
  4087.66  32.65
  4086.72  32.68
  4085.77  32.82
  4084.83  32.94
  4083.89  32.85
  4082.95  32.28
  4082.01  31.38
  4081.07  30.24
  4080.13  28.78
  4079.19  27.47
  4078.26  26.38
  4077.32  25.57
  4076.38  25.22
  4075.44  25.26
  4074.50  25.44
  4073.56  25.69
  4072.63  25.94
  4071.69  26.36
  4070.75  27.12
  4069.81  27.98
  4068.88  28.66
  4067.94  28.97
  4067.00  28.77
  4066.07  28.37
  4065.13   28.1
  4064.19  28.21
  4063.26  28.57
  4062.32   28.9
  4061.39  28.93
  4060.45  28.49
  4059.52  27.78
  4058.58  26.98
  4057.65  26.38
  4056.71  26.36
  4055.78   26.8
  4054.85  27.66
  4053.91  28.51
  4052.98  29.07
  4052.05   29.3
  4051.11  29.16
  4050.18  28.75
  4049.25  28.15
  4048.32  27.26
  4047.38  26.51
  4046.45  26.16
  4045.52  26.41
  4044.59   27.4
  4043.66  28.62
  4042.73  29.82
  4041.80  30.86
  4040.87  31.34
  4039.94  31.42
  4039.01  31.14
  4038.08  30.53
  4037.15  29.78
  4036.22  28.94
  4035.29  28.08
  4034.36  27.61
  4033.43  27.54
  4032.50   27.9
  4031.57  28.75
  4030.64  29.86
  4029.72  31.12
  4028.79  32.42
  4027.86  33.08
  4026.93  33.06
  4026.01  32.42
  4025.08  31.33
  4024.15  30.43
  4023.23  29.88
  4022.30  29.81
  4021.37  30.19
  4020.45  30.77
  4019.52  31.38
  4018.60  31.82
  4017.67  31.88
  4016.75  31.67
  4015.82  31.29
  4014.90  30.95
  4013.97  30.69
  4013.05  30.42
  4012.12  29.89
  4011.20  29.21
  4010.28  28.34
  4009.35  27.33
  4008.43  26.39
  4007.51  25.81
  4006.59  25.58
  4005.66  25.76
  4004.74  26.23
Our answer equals -3.3 angstroms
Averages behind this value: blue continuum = 27.6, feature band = 30.7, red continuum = 29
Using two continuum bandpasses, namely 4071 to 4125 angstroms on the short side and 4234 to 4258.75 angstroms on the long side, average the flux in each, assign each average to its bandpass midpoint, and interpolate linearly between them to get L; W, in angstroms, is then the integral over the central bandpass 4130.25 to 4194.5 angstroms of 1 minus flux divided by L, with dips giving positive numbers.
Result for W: 2.7 angstroms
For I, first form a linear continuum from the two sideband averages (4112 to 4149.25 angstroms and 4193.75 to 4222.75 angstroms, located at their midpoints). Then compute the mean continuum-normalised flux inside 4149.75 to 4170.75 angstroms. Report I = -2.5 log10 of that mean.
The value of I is 0.08 mag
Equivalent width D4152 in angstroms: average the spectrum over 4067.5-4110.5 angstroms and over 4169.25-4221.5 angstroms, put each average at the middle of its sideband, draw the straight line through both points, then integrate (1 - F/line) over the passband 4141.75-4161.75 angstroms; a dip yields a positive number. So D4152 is 1.42 angstroms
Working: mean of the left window 29.5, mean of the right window 30.4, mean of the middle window 27.9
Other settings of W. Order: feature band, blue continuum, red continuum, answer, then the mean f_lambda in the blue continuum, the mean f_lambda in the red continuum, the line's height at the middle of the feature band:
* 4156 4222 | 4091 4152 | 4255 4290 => 1.1 angstroms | 30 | 31.5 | 30.7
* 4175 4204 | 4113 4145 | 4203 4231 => 0.8 angstroms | 30.8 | 30.5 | 30.6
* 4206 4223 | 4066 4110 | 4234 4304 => -0.7 angstroms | 29.4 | 30.8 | 30.4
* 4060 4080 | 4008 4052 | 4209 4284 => 1.7 angstroms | 29.7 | 31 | 30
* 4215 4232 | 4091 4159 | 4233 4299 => 1.0 angstroms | 29.7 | 31.3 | 30.8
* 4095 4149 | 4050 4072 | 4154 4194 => -2.4 angstroms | 28.1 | 29.4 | 28.8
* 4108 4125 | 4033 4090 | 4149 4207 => -1.1 angstroms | 28.7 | 29.4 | 29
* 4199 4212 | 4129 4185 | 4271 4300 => -0.8 angstroms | 29.1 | 30.6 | 29.7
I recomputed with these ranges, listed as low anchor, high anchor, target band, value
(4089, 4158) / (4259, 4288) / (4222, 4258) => 0.03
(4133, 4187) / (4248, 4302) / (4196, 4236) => -0.01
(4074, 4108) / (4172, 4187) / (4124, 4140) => -0.05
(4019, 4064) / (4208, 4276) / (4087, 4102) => -0.06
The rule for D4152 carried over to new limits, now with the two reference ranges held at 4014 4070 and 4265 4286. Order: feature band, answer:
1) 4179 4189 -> 0.44 angstroms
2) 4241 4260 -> -0.37 angstroms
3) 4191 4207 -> 0.15 angstroms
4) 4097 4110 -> 0.63 angstroms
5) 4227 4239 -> 0.82 angstroms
